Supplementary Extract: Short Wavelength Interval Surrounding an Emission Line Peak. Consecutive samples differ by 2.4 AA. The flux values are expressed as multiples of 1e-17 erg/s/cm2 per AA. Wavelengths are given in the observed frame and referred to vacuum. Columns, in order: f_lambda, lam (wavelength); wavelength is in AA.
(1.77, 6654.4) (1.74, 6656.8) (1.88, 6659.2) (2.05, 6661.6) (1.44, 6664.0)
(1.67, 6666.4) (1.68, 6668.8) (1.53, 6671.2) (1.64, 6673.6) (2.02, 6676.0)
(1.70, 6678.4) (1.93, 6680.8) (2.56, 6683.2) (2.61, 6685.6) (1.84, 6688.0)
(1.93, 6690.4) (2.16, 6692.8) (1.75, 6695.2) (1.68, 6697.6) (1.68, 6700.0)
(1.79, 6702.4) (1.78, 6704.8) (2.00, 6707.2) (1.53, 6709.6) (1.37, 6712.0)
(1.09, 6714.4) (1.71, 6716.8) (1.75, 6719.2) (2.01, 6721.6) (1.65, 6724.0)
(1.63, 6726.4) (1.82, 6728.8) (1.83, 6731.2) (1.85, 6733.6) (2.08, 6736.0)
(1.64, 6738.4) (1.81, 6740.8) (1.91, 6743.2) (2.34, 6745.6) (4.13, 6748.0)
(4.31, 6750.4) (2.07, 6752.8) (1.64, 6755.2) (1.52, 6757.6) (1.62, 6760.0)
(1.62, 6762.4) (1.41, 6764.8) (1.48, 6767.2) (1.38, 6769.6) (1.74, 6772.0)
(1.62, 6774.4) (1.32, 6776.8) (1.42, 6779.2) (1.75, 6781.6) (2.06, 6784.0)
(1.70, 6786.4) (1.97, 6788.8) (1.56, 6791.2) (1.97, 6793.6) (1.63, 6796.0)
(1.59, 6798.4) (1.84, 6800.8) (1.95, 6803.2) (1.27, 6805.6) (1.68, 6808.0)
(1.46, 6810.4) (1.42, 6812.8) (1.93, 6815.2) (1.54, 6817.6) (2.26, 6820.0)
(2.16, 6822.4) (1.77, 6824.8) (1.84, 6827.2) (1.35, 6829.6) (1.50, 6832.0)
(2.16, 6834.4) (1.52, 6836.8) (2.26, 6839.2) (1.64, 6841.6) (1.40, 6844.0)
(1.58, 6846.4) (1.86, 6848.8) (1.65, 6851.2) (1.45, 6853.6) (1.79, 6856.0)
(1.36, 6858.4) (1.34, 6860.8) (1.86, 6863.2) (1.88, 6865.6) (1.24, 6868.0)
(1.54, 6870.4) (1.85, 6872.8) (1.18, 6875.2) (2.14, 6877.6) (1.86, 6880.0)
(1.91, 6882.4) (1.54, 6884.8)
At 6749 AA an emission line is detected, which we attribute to [O III]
